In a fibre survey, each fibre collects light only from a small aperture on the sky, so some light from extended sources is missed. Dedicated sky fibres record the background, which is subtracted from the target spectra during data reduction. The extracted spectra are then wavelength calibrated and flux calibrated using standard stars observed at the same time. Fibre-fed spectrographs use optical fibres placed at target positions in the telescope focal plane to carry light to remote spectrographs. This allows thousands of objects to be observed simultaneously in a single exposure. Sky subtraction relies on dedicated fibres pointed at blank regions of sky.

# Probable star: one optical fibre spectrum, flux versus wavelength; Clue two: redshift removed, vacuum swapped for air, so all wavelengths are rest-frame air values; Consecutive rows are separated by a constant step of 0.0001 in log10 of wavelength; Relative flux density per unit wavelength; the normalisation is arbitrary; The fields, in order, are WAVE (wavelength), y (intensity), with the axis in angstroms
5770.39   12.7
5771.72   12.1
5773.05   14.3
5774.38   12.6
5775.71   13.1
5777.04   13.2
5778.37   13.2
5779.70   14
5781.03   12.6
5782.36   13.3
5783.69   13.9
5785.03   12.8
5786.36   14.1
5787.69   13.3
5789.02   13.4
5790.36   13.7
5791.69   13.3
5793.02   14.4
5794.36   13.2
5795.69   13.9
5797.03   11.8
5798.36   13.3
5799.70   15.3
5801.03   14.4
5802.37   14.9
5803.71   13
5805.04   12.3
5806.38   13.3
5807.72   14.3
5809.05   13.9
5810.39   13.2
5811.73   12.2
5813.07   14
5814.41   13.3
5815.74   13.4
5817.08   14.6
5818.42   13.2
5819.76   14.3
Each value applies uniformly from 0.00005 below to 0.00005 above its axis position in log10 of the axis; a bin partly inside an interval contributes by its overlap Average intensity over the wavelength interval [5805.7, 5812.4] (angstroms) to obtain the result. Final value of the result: 13.4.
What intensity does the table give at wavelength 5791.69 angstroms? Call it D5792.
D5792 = 13.3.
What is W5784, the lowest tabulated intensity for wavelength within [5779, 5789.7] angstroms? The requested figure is 12.6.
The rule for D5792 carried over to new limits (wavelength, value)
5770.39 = 12.7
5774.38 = 12.6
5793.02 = 14.4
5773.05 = 14.3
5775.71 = 13.1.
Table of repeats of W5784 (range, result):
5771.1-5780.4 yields 12.1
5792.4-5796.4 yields 13.2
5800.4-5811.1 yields 12.3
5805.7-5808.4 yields 13.3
